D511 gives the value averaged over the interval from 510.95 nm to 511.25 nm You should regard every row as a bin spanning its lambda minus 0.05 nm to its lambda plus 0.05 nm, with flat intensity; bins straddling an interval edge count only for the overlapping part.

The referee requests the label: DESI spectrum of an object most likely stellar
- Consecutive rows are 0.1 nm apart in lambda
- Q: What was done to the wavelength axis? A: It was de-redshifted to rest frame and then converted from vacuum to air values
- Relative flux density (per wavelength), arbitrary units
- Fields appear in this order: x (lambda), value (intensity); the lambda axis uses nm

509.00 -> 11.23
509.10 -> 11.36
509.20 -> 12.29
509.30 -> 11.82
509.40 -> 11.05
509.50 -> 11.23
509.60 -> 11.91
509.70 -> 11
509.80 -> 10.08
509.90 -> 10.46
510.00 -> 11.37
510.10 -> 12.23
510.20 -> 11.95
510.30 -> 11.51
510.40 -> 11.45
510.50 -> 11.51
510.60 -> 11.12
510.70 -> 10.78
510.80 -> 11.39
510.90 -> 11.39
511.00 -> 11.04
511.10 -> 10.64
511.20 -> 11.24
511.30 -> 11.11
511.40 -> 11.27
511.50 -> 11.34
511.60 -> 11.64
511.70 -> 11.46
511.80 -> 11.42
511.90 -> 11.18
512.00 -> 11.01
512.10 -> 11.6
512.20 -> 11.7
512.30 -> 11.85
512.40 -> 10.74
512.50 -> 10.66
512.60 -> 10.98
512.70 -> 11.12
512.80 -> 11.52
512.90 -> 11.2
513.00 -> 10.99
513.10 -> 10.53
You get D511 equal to 11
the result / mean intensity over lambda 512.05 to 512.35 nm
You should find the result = 11.7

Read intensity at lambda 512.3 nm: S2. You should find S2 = 11.85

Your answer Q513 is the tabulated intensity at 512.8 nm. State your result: 11.52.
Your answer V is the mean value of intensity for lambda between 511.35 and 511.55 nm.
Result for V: 11.3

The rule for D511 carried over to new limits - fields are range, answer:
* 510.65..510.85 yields 11.1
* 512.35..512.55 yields 10.7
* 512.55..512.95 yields 11.2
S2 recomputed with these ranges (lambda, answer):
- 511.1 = 10.64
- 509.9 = 10.46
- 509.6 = 11.91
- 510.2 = 11.95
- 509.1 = 11.36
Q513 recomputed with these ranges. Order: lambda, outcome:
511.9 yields 11.18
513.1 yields 10.53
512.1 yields 11.6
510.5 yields 11.51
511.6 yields 11.64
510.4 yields 11.45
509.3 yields 11.82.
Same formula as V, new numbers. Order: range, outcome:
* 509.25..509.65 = 11.5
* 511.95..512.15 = 11.3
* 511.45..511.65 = 11.5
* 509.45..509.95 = 10.9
